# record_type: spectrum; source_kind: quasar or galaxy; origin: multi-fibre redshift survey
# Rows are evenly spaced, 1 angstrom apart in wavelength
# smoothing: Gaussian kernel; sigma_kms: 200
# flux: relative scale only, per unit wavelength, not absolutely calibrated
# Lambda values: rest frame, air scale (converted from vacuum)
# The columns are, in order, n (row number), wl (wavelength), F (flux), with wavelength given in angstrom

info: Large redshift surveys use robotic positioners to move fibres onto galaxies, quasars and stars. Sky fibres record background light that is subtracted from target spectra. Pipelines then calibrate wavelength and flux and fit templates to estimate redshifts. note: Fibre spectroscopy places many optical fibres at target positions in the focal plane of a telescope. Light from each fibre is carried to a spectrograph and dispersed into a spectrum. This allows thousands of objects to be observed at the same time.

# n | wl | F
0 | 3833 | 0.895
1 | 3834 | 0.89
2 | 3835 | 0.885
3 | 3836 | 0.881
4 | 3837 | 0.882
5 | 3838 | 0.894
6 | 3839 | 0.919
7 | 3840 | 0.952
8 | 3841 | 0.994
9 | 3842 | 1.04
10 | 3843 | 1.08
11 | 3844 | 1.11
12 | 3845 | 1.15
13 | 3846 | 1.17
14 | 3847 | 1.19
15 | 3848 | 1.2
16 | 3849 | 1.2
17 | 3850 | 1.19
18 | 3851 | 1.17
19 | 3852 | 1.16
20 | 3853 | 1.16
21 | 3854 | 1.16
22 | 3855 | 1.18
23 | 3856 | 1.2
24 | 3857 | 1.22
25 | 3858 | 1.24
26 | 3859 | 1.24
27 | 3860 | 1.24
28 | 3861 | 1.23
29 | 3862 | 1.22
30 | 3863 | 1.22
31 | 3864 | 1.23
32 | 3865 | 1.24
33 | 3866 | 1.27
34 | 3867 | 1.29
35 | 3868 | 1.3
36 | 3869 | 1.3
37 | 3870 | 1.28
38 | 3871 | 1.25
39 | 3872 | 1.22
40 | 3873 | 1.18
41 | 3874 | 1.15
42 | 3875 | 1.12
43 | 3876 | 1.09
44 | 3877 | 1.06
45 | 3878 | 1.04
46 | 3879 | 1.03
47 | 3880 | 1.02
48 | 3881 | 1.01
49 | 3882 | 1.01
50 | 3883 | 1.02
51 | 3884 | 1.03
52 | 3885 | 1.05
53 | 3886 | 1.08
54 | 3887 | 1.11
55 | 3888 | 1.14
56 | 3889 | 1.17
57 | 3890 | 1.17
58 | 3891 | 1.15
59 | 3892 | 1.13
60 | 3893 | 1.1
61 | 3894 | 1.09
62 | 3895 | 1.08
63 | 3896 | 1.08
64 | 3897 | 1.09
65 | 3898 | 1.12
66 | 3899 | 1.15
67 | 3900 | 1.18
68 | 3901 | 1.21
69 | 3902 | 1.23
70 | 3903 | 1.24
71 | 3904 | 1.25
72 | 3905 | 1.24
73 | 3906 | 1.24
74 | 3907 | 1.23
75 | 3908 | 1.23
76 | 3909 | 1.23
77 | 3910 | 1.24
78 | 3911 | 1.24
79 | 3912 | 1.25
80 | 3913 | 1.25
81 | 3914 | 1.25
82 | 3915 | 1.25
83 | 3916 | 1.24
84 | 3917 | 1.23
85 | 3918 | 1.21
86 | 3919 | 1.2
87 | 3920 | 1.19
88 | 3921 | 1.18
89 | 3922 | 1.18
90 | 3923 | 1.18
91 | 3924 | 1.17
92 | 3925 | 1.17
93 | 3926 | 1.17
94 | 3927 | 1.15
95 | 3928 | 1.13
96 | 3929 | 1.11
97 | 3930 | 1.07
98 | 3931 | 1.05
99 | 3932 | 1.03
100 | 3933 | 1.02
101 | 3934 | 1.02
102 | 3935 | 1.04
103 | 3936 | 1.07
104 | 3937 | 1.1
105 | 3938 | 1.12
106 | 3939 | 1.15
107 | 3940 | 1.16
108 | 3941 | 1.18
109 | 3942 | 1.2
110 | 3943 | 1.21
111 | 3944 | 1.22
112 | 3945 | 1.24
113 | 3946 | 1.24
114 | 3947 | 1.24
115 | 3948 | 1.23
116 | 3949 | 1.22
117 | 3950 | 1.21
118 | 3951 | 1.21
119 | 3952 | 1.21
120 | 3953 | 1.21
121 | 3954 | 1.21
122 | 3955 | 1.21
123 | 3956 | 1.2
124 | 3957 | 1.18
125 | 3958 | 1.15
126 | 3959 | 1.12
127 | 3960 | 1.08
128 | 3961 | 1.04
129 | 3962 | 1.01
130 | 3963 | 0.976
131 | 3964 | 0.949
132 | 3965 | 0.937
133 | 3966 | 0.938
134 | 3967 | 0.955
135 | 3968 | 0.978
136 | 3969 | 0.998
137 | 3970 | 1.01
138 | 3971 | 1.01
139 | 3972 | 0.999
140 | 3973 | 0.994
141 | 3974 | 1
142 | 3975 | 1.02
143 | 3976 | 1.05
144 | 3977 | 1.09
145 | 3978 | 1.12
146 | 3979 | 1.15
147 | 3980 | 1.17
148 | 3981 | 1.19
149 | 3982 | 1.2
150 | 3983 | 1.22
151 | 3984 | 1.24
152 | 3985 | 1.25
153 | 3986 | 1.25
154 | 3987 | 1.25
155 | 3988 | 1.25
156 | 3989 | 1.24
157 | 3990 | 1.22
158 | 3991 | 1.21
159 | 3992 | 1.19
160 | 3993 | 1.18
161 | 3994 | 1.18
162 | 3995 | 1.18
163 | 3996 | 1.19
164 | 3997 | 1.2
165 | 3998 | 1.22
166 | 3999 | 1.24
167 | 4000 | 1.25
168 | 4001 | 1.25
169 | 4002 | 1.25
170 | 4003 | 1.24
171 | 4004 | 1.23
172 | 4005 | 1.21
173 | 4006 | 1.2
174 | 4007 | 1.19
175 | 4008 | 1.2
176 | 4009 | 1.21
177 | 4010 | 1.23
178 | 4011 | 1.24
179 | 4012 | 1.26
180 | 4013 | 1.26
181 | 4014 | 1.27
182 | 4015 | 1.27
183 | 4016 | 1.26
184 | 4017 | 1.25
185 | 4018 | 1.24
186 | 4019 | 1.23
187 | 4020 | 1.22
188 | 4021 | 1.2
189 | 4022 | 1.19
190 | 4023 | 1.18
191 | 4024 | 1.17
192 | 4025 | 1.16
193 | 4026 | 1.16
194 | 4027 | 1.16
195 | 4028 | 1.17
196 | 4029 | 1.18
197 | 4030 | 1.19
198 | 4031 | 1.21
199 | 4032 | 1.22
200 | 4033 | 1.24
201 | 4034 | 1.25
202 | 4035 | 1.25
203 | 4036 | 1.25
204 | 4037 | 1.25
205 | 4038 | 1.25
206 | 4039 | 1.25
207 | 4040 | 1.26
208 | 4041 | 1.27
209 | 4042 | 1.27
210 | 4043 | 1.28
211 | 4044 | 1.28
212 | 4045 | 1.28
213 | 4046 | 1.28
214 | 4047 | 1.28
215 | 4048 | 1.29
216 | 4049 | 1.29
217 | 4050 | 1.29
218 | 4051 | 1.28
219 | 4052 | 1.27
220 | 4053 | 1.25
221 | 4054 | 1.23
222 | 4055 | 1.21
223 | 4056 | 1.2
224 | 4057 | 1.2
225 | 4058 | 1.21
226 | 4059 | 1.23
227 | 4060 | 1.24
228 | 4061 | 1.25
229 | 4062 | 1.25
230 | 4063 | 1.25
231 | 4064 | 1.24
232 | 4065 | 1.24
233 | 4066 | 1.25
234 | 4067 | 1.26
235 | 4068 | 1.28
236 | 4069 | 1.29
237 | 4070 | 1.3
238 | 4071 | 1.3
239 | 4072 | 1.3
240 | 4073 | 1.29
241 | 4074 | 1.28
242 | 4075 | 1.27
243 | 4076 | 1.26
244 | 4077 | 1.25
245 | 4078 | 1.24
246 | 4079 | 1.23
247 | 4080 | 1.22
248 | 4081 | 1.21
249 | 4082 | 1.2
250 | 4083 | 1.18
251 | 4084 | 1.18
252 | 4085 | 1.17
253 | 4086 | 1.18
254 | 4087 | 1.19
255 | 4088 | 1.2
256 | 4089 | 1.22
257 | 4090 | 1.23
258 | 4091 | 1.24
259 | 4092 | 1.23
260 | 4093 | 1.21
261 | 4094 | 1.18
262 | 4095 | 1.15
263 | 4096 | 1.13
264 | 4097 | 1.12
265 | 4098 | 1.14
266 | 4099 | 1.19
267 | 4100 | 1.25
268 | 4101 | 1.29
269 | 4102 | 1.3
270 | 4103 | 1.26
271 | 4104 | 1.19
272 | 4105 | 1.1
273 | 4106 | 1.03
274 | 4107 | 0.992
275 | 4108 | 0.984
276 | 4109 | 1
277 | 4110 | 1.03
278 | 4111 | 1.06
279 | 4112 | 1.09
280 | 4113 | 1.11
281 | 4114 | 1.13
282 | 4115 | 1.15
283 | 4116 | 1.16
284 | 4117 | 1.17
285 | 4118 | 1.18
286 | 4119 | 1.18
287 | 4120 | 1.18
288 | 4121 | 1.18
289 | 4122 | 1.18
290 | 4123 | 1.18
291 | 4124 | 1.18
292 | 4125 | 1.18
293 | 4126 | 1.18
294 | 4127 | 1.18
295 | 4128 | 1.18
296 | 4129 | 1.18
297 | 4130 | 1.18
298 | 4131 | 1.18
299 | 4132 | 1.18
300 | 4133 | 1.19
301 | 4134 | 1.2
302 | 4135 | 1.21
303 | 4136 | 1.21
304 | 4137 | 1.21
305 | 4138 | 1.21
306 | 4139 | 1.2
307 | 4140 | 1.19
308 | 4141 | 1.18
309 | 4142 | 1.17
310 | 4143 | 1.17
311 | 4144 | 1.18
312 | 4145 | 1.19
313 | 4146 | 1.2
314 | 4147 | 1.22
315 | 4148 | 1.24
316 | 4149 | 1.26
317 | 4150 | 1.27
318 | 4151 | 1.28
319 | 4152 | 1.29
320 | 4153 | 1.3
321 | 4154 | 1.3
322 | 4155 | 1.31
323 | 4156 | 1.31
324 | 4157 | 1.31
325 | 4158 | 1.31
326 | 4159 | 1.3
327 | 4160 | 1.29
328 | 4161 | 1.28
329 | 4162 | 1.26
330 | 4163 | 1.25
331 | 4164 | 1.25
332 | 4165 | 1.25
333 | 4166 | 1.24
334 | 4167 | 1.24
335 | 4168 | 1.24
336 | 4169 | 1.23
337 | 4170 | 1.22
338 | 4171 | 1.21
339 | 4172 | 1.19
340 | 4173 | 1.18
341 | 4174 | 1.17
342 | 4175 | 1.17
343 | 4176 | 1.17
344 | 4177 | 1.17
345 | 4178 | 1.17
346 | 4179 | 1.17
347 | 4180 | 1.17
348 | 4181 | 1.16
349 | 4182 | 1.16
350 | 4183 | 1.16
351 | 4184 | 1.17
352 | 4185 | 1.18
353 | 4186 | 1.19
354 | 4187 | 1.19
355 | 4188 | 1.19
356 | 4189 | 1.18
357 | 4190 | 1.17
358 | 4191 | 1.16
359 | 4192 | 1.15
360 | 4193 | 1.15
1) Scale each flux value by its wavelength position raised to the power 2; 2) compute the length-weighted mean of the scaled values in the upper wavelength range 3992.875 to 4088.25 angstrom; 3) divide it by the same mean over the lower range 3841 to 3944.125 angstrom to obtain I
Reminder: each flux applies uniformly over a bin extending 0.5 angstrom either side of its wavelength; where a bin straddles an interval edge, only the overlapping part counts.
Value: 1.14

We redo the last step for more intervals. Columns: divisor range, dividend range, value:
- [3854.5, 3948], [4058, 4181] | 1.15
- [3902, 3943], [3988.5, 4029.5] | 1.08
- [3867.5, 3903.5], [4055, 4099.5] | 1.19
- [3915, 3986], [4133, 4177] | 1.21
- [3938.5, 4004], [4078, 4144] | 1.09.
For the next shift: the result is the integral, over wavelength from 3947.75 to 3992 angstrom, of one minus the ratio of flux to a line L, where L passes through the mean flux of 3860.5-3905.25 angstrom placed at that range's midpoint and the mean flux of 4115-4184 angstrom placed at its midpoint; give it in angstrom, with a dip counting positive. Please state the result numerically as 1.9 angstrom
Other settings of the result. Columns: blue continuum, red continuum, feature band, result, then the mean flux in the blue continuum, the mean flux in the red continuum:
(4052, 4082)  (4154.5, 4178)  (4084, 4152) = 3.71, 1.25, 1.24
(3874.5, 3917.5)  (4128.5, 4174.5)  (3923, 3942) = 0.81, 1.15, 1.23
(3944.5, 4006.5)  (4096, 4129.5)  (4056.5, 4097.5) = -2.83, 1.15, 1.15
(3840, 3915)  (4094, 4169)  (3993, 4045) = -1.88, 1.17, 1.2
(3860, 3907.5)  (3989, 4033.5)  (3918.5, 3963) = 1.23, 1.16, 1.21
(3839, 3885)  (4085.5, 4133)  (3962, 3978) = 2.20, 1.15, 1.16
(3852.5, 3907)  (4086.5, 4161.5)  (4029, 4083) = -3.09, 1.16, 1.19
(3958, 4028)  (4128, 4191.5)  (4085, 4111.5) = 0.80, 1.16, 1.21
